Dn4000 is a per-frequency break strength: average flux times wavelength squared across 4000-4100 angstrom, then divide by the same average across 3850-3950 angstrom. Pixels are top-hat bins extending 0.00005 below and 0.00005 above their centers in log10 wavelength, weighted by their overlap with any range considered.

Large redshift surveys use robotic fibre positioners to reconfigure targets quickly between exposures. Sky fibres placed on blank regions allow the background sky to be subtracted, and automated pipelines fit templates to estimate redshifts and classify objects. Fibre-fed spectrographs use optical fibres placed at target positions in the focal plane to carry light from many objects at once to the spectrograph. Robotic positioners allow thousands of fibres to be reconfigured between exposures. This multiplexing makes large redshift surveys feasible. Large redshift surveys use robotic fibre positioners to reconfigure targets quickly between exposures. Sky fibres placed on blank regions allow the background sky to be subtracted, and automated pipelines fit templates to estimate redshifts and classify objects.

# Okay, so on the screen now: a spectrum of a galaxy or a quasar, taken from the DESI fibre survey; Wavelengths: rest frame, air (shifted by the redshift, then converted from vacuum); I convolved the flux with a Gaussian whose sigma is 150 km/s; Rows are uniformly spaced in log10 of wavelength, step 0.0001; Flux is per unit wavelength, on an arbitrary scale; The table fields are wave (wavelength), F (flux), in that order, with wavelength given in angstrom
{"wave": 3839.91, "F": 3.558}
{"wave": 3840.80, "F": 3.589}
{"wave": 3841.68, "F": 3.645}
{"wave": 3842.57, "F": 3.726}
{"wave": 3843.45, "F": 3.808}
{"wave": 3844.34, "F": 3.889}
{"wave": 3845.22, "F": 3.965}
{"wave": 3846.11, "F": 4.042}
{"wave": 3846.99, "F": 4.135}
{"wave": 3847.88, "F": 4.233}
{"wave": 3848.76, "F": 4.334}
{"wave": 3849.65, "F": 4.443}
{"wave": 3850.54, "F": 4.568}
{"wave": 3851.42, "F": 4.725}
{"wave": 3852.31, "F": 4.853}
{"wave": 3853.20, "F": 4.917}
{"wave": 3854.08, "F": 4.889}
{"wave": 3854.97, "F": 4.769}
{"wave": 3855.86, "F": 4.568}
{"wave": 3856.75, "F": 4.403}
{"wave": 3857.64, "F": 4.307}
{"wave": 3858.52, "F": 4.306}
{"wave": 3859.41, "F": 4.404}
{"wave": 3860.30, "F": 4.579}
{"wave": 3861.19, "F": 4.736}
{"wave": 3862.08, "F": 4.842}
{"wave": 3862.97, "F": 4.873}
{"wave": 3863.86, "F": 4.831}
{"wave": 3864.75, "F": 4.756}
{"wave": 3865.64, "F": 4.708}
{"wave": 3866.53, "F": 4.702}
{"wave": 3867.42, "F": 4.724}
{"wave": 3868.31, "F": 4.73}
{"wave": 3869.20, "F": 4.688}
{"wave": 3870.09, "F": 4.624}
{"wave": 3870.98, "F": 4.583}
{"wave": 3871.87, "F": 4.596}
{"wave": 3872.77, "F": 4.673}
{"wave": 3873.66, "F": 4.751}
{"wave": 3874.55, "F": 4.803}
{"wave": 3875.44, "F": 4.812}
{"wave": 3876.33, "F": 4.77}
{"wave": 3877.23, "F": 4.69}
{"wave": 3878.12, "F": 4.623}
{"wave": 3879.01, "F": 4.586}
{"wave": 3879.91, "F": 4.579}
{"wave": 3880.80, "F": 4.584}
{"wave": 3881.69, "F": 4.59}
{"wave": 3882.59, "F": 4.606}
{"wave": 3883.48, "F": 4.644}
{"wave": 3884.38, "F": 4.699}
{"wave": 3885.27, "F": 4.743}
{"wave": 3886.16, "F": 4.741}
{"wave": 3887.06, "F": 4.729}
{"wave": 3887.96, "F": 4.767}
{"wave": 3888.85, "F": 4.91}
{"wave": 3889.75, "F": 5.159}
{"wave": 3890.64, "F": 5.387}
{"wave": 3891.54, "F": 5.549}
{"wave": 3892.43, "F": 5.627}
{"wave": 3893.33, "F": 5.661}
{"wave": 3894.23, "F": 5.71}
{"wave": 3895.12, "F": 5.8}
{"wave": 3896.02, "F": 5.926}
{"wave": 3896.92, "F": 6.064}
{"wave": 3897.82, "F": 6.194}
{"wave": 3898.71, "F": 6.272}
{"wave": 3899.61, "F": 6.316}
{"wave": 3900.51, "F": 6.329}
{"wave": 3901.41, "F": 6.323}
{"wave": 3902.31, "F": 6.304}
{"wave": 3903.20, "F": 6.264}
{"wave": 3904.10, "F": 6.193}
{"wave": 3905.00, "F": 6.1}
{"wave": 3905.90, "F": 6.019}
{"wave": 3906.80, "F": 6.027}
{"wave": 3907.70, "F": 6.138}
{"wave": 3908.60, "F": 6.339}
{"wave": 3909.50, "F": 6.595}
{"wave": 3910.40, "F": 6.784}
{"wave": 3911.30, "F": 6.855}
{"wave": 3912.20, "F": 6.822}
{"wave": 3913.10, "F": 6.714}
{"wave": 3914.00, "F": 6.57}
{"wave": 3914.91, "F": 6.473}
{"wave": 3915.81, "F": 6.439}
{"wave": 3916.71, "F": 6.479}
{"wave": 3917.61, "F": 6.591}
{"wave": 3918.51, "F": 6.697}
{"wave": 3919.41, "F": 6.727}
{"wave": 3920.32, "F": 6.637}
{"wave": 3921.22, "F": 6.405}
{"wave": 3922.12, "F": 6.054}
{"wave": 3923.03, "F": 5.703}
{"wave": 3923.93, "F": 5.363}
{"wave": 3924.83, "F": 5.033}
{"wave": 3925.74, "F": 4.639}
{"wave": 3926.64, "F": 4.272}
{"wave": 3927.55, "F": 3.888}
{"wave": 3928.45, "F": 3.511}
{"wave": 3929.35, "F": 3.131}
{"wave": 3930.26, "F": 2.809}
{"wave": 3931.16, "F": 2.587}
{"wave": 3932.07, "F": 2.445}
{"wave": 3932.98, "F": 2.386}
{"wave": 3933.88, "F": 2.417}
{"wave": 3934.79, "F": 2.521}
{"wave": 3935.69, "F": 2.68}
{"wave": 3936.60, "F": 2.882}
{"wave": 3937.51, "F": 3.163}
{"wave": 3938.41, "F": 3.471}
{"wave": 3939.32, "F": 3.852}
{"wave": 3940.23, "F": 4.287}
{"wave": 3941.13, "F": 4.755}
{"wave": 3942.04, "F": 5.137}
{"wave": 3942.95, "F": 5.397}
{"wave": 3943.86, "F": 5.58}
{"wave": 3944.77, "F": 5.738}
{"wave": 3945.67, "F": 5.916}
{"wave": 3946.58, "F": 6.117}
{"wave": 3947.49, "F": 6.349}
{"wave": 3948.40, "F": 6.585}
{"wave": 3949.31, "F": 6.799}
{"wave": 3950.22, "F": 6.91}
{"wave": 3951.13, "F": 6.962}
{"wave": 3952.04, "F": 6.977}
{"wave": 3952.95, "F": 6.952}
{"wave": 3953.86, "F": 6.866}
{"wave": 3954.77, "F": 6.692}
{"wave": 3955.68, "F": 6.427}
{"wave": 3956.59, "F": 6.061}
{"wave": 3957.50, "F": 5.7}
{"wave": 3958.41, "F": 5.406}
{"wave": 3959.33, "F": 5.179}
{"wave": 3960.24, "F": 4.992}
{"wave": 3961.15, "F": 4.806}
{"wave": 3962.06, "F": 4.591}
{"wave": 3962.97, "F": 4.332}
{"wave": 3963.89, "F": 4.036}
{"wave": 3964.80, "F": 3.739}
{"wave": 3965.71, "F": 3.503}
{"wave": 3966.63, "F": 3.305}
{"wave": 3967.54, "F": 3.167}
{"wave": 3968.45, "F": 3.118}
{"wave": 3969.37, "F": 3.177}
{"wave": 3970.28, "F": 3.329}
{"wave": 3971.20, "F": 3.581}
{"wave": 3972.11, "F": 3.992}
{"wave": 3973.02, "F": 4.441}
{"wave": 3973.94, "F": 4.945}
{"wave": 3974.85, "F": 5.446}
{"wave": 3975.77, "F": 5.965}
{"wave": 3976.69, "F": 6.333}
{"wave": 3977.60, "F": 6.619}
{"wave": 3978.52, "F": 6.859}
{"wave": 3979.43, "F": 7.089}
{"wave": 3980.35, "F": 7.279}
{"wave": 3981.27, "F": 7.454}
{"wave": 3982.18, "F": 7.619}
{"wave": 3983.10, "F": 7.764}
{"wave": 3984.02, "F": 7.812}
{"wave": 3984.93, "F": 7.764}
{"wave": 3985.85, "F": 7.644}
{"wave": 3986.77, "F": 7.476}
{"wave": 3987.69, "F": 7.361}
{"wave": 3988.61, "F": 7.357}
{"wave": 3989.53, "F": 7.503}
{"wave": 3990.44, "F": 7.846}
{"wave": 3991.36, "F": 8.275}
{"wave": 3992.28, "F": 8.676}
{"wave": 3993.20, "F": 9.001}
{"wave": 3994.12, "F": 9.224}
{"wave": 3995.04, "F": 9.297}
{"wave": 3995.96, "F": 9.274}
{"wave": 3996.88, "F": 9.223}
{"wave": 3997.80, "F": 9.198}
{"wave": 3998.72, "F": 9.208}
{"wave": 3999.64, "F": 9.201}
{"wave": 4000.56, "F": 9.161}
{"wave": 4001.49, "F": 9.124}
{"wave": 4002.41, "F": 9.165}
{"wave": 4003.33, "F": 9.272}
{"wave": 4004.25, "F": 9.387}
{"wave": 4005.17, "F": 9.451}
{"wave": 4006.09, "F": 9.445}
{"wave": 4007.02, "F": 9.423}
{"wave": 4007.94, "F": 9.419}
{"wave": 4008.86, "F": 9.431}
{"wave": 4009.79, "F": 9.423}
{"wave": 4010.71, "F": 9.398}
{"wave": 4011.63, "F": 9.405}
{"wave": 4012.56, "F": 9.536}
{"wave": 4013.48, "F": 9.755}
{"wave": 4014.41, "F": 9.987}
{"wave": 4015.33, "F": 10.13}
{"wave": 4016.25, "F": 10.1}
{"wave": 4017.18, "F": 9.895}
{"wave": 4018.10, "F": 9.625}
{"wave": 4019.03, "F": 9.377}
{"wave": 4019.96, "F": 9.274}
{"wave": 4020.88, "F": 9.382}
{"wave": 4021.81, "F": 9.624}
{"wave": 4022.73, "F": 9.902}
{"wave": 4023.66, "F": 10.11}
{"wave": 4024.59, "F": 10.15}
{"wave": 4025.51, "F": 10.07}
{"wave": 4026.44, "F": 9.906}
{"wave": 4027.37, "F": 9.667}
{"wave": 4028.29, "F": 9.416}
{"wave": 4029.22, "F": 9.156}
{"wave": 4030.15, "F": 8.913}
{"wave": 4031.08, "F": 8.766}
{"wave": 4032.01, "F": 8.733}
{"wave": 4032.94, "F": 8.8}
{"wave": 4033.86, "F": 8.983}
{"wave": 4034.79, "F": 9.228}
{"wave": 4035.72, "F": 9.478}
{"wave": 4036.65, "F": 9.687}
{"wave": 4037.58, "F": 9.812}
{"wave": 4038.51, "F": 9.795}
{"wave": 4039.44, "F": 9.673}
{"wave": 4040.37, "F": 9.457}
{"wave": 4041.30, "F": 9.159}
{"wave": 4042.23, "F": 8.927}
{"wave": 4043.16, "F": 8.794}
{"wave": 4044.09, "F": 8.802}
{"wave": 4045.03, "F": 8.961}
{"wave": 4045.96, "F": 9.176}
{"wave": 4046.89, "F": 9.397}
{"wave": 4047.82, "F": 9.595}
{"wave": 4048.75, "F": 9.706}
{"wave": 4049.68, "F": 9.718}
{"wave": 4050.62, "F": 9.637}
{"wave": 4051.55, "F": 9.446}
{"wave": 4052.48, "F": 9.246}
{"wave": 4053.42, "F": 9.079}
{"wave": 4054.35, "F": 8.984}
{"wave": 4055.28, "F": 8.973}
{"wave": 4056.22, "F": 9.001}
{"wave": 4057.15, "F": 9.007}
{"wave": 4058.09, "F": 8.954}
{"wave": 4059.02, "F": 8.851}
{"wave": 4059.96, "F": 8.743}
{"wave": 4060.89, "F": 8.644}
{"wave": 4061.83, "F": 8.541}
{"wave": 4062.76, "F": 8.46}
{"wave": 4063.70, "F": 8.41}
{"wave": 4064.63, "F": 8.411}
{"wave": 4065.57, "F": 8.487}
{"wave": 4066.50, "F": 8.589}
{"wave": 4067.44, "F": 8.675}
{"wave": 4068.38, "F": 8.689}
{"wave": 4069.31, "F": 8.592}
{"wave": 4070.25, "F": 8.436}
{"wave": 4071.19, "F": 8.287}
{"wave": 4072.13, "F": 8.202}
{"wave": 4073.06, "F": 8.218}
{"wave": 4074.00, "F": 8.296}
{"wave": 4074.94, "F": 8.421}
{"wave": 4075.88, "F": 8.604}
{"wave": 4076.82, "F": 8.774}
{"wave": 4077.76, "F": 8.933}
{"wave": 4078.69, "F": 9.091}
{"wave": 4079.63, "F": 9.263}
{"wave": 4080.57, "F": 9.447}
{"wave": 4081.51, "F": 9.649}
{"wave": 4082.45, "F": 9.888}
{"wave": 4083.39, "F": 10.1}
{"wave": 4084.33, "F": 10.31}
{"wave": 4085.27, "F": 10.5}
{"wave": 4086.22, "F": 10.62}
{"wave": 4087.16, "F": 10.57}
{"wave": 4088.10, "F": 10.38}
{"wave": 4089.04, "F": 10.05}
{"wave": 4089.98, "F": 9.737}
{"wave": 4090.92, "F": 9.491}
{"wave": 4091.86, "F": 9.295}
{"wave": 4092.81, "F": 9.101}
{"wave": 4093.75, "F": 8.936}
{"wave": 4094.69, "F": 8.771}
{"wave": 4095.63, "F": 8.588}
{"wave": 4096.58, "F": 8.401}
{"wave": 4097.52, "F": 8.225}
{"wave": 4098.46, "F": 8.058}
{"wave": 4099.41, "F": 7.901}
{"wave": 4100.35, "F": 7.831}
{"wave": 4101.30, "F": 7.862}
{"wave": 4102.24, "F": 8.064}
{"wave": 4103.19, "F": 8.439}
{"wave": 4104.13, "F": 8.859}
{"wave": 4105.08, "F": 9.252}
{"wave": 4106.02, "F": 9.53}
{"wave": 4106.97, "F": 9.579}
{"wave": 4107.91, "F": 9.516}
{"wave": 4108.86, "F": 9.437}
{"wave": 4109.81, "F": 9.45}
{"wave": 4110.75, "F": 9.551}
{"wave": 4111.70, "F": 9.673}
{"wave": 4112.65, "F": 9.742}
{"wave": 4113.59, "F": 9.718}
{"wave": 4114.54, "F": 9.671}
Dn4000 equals 1.9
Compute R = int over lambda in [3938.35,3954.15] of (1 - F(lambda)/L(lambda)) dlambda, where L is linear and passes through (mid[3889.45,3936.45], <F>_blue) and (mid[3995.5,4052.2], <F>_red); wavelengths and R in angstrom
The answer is 1.9 angstrom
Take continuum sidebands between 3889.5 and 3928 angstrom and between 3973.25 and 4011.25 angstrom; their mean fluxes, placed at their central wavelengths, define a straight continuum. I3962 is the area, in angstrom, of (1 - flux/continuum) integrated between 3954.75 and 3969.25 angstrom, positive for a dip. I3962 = 5.5 angstrom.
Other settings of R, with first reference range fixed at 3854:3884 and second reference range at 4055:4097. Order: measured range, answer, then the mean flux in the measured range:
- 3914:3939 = 5.55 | 4.53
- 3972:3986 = 0.80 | 6.61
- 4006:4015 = -2.20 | 9.53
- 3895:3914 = -3.20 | 6.32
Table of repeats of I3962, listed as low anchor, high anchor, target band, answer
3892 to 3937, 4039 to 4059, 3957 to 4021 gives 2.0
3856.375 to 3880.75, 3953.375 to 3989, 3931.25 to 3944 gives 4.2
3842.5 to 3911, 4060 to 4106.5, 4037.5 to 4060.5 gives -2.6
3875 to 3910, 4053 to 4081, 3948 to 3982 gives 7.0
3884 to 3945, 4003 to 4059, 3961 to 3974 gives 6.0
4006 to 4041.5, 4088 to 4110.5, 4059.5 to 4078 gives 1.3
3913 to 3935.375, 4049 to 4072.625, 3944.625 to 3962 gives -1.4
